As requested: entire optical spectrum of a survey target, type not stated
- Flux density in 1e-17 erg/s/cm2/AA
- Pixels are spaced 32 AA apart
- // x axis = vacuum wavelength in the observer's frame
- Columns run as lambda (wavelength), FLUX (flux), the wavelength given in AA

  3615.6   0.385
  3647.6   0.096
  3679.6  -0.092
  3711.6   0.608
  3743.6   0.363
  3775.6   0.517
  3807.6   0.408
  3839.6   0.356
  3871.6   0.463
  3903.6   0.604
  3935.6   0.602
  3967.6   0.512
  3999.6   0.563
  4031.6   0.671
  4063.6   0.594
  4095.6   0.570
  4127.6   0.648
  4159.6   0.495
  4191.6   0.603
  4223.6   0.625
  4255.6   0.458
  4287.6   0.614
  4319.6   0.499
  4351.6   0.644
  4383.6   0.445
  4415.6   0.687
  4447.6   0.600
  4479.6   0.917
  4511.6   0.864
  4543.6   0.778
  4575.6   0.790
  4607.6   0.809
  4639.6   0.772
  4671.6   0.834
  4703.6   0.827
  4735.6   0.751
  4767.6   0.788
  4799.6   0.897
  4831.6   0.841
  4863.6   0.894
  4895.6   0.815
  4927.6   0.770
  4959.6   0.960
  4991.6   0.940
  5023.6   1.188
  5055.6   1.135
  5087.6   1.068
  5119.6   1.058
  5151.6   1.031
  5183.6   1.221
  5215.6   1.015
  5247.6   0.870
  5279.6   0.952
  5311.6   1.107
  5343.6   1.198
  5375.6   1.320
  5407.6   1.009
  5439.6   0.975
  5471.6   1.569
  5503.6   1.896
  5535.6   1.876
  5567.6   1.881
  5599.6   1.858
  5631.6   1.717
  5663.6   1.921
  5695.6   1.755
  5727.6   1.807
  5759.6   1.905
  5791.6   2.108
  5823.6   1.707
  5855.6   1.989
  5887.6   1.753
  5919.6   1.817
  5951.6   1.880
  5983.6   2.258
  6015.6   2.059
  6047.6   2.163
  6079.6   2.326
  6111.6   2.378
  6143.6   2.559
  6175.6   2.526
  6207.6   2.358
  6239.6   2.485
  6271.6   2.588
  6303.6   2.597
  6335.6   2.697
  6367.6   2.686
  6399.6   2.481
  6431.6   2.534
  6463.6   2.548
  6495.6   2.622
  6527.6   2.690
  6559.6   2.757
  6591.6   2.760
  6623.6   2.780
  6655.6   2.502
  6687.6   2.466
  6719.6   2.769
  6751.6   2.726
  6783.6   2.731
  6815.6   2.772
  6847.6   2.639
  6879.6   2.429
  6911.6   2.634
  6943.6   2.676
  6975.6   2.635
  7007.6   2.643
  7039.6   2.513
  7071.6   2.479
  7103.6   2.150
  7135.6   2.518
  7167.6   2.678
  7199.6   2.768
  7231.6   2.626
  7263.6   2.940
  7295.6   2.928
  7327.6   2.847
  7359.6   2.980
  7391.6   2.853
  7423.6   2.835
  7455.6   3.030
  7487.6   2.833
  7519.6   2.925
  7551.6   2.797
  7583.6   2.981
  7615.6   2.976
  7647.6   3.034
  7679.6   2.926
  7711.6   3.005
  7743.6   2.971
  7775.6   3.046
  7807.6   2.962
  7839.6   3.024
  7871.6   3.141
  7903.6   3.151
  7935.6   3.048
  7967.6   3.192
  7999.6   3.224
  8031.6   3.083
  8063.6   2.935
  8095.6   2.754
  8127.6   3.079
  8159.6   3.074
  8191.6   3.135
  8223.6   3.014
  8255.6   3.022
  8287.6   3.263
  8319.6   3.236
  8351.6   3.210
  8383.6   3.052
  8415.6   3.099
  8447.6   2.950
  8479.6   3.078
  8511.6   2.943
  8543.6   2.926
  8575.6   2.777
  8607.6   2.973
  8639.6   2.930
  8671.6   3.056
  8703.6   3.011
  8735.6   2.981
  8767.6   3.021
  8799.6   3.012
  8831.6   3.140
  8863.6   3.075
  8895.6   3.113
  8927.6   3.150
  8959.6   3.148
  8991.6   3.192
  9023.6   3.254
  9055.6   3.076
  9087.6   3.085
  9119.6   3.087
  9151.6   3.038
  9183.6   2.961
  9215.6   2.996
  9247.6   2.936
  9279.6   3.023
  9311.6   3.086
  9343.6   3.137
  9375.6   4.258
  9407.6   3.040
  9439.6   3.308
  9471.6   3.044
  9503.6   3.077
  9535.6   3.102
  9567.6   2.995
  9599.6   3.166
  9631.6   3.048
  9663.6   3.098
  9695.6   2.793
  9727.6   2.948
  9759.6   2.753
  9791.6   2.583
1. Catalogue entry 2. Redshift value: 0.37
